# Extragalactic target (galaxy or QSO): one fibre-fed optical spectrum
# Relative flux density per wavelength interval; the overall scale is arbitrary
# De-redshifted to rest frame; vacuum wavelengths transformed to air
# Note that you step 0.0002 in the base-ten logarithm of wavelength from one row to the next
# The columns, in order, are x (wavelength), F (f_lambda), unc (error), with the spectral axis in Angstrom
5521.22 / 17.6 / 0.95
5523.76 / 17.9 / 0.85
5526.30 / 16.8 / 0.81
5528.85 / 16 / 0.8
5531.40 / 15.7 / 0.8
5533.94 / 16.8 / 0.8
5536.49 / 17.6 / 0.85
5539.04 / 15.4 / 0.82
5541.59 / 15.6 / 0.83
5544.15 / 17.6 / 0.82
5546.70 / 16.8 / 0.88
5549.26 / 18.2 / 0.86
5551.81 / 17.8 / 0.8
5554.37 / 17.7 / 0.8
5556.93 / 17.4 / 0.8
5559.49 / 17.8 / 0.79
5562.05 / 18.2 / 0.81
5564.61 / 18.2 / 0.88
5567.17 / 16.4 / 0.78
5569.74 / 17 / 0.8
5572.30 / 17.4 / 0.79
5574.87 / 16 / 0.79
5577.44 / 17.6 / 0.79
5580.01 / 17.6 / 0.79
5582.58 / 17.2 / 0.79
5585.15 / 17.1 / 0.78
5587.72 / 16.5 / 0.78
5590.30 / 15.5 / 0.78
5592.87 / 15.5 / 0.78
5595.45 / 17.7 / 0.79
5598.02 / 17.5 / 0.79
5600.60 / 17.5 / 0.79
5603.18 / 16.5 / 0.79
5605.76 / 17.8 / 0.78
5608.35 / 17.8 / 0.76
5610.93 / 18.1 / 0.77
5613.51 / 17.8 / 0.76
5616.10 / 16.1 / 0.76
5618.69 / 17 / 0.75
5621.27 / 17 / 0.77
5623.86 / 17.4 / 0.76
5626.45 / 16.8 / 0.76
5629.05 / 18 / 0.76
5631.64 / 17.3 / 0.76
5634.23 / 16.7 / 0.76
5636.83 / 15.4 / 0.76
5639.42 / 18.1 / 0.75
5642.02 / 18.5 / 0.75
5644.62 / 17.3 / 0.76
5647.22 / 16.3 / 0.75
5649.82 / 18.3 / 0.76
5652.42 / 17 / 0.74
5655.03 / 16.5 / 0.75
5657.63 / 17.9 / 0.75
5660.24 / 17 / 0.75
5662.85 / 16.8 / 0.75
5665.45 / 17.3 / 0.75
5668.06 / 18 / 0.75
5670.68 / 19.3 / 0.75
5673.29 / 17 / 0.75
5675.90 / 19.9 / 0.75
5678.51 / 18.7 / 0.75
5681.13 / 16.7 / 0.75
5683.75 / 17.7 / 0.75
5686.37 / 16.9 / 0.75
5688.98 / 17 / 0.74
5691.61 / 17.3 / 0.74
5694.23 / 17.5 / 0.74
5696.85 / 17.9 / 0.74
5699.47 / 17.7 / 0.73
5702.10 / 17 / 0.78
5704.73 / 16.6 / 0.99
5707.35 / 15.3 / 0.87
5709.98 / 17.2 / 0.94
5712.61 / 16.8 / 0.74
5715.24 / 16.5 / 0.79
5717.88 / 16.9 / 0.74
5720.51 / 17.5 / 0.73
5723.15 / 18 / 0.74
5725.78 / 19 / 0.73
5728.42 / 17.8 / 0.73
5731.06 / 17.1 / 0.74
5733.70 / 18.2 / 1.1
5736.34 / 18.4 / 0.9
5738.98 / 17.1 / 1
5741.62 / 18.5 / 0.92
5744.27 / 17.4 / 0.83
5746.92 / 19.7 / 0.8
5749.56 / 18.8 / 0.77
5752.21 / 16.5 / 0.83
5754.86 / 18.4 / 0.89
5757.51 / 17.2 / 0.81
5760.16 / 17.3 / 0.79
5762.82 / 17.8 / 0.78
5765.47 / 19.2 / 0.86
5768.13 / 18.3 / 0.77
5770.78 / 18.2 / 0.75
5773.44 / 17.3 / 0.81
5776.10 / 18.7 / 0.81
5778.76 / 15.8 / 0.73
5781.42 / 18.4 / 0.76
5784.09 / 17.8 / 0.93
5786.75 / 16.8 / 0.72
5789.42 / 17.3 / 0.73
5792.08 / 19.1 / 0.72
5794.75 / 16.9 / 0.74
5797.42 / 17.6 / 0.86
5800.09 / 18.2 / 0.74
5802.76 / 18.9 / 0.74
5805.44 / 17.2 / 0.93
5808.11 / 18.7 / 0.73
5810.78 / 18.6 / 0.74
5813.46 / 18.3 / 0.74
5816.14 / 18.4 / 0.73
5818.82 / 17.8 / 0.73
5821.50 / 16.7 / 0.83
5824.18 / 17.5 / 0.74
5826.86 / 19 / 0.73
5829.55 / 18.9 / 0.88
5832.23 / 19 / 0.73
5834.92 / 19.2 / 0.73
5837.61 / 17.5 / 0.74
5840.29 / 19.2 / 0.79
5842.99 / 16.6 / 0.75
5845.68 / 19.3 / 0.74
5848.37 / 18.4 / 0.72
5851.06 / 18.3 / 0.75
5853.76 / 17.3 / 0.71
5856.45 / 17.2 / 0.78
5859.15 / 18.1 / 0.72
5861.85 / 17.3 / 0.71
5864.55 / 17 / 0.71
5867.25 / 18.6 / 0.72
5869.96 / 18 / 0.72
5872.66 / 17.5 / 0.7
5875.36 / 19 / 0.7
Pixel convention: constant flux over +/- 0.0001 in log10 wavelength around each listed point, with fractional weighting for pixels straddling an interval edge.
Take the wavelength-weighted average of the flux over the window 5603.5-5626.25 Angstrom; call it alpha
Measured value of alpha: 17.3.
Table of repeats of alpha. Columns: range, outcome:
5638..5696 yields 17.6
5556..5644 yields 17.2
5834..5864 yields 18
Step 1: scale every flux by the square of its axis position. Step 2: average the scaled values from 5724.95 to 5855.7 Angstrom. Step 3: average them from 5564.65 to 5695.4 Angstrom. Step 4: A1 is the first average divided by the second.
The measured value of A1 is 1.10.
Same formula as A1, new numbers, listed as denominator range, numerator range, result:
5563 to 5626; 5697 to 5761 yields 1.08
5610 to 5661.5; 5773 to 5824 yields 1.10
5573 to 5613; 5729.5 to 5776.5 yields 1.11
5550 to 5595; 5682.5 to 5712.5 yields 1.04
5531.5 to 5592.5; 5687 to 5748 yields 1.08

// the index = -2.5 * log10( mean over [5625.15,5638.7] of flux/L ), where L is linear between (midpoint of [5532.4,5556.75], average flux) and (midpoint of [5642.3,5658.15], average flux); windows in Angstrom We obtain 0.02 mag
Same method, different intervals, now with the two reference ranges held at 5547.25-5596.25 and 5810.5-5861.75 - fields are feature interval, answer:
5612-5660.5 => 0.01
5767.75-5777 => -0.01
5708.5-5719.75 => 0.05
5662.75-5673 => -0.02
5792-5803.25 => 0.00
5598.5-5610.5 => -0.01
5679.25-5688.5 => 0.03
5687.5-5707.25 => 0.03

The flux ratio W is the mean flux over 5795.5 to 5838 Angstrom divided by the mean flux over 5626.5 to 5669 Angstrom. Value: 1.06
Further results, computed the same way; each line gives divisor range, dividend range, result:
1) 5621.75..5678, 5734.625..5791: 1.02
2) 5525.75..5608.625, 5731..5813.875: 1.05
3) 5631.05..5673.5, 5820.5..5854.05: 1.05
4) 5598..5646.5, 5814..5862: 1.05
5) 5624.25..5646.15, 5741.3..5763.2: 1.04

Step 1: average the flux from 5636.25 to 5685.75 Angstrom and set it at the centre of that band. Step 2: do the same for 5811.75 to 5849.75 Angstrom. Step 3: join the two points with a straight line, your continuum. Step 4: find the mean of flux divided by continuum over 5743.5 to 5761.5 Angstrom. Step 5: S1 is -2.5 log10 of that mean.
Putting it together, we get 0.003 mag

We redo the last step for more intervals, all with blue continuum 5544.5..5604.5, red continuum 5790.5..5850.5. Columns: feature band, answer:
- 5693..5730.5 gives 0.03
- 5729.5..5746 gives 0.00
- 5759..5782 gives 0.01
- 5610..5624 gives 0.01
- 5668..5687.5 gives -0.02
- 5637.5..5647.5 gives 0.00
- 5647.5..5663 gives 0.02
